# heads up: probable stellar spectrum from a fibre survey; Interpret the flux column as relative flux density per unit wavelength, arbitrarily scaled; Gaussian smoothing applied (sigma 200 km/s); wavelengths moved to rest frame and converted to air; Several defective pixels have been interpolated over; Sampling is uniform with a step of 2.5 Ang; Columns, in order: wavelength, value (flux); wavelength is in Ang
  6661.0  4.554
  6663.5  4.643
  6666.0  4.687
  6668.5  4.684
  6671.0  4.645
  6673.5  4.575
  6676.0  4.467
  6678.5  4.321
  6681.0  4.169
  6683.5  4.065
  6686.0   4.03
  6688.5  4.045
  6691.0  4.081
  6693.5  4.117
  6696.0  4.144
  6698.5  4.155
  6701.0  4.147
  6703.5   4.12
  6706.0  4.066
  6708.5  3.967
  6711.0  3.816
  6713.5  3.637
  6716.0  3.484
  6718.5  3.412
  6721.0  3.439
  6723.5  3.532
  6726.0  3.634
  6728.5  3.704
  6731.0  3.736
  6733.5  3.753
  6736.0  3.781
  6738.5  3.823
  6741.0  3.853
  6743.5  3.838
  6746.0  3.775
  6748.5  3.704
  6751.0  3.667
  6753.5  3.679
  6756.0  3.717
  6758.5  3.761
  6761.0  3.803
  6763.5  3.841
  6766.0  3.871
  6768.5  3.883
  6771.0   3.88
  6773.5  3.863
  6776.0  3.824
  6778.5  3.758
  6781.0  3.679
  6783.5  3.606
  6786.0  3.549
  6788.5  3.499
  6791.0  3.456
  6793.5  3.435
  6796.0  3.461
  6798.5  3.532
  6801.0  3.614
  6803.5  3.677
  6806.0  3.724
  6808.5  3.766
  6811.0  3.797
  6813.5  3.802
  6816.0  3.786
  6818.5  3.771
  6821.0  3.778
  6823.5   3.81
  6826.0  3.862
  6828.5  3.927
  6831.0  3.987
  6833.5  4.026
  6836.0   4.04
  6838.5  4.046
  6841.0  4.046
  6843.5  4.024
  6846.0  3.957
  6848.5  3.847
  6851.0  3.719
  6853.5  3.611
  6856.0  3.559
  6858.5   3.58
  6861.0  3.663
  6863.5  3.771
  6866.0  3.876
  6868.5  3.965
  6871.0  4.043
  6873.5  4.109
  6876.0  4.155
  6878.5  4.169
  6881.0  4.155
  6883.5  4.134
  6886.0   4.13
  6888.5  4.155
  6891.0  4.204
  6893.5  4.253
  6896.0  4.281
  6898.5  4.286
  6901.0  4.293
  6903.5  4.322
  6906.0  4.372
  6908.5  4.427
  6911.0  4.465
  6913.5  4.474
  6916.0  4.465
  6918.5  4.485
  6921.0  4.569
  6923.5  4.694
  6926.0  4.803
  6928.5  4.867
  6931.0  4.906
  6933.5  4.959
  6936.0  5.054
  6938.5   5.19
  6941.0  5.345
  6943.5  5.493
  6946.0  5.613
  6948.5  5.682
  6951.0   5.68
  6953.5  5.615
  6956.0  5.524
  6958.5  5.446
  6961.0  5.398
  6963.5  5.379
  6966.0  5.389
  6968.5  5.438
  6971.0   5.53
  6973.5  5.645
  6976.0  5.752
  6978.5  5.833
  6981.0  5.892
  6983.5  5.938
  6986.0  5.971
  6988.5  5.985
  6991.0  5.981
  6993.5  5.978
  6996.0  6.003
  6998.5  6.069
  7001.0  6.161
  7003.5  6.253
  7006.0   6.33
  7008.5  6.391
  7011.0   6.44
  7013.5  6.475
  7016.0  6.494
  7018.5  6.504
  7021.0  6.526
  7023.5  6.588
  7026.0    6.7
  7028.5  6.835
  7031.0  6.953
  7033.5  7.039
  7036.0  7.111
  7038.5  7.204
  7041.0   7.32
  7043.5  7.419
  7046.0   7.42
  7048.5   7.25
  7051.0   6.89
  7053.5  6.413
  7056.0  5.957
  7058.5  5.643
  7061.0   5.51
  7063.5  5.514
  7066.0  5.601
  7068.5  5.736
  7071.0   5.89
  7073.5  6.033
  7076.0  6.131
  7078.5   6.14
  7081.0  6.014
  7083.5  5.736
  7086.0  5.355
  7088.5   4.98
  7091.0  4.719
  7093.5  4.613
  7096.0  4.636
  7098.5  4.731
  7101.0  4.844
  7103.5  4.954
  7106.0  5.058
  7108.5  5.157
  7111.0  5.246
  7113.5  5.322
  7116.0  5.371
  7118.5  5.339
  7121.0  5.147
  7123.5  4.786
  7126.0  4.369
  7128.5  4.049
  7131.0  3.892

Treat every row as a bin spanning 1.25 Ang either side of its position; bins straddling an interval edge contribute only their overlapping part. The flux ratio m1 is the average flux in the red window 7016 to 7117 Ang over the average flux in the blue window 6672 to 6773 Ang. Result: 1.54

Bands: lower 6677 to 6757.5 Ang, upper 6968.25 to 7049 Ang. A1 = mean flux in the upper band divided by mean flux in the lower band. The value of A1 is 1.66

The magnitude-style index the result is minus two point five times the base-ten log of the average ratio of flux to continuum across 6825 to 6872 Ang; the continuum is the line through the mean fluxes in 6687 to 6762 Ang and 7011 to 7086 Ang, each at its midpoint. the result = 0.24 mag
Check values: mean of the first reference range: 3.81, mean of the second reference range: 6.43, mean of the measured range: 3.87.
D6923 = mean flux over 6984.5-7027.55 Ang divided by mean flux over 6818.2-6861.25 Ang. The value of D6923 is 1.63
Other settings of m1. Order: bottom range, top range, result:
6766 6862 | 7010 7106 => 1.62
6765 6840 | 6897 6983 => 1.36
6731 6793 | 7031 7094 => 1.65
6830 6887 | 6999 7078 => 1.64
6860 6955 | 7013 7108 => 1.33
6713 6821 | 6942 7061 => 1.68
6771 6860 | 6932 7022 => 1.55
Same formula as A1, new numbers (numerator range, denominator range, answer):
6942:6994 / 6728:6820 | 1.52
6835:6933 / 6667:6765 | 1.06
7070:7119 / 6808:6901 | 1.34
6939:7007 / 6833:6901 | 1.44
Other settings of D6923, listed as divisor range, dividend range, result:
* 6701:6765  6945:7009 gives 1.55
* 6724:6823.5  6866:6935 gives 1.17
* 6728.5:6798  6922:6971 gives 1.42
